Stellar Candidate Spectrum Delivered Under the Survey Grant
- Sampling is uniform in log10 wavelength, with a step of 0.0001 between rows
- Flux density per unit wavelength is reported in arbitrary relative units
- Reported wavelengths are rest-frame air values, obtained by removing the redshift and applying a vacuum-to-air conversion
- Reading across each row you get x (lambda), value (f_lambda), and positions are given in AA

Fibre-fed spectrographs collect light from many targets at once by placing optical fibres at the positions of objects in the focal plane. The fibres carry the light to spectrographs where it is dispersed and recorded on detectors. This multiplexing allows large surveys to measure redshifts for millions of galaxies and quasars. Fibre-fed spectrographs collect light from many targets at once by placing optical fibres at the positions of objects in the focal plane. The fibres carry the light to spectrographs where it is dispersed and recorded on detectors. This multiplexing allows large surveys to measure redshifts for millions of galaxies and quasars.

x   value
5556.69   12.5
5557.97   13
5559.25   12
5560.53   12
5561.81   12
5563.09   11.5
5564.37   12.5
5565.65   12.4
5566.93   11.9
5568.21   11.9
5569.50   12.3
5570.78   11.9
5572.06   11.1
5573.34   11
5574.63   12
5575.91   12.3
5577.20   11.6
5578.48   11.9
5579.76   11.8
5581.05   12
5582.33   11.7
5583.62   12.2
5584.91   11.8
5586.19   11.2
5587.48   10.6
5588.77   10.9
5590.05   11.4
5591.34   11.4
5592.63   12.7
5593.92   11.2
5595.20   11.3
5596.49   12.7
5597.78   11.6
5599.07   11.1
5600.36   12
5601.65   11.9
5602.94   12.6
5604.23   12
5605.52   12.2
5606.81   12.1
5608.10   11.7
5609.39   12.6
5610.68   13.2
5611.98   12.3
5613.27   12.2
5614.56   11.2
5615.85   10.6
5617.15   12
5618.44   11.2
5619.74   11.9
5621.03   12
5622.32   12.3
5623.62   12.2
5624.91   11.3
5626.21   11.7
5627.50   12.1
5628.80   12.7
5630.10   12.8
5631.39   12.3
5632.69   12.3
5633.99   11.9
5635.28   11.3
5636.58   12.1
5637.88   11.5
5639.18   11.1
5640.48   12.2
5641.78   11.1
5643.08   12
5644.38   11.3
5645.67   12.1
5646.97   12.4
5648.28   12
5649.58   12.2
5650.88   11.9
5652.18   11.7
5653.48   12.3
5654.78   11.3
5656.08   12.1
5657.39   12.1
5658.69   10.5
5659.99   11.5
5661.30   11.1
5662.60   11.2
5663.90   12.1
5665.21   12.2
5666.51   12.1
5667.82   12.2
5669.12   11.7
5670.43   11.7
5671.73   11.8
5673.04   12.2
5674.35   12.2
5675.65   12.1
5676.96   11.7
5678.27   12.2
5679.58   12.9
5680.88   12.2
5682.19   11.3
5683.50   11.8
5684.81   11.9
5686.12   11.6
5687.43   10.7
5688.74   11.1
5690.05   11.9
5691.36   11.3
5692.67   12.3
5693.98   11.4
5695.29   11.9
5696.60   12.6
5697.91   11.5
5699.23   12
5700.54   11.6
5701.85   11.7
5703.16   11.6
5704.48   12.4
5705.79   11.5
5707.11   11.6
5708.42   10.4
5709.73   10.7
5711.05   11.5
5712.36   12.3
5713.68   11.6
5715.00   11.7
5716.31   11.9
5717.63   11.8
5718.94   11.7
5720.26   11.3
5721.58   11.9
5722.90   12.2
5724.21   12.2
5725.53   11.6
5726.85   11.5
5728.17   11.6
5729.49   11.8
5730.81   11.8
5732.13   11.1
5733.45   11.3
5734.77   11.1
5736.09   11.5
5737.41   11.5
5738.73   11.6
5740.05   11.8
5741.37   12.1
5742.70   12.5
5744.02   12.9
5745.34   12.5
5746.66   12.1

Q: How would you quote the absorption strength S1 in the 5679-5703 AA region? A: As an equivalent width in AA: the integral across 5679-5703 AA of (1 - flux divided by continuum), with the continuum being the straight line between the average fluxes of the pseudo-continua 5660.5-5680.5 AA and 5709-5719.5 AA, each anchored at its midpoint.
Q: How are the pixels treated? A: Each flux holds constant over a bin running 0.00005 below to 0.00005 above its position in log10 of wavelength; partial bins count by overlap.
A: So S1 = 0.12 AA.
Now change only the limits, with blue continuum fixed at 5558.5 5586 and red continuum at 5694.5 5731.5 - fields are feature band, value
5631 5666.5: 0.1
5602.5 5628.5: -0.3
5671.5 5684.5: -0.3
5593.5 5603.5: 0.0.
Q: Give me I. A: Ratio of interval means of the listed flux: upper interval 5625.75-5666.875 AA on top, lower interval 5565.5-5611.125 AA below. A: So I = 1.00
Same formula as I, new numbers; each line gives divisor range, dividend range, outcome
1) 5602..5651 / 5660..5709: 0.98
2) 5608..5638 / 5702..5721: 0.97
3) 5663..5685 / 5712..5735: 0.97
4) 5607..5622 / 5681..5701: 0.98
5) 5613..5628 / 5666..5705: 1.01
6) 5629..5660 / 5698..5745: 0.99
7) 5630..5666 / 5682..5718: 0.99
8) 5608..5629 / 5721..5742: 0.98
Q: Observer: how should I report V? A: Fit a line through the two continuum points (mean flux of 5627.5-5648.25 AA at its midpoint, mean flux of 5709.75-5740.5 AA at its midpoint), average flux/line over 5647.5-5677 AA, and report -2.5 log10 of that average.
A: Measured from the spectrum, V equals 0.00 mag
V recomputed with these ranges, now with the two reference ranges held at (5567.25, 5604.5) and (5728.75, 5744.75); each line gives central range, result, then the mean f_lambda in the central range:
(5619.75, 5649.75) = -0.02 mag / 11.9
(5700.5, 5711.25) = 0.03 mag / 11.4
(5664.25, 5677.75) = -0.02 mag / 12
